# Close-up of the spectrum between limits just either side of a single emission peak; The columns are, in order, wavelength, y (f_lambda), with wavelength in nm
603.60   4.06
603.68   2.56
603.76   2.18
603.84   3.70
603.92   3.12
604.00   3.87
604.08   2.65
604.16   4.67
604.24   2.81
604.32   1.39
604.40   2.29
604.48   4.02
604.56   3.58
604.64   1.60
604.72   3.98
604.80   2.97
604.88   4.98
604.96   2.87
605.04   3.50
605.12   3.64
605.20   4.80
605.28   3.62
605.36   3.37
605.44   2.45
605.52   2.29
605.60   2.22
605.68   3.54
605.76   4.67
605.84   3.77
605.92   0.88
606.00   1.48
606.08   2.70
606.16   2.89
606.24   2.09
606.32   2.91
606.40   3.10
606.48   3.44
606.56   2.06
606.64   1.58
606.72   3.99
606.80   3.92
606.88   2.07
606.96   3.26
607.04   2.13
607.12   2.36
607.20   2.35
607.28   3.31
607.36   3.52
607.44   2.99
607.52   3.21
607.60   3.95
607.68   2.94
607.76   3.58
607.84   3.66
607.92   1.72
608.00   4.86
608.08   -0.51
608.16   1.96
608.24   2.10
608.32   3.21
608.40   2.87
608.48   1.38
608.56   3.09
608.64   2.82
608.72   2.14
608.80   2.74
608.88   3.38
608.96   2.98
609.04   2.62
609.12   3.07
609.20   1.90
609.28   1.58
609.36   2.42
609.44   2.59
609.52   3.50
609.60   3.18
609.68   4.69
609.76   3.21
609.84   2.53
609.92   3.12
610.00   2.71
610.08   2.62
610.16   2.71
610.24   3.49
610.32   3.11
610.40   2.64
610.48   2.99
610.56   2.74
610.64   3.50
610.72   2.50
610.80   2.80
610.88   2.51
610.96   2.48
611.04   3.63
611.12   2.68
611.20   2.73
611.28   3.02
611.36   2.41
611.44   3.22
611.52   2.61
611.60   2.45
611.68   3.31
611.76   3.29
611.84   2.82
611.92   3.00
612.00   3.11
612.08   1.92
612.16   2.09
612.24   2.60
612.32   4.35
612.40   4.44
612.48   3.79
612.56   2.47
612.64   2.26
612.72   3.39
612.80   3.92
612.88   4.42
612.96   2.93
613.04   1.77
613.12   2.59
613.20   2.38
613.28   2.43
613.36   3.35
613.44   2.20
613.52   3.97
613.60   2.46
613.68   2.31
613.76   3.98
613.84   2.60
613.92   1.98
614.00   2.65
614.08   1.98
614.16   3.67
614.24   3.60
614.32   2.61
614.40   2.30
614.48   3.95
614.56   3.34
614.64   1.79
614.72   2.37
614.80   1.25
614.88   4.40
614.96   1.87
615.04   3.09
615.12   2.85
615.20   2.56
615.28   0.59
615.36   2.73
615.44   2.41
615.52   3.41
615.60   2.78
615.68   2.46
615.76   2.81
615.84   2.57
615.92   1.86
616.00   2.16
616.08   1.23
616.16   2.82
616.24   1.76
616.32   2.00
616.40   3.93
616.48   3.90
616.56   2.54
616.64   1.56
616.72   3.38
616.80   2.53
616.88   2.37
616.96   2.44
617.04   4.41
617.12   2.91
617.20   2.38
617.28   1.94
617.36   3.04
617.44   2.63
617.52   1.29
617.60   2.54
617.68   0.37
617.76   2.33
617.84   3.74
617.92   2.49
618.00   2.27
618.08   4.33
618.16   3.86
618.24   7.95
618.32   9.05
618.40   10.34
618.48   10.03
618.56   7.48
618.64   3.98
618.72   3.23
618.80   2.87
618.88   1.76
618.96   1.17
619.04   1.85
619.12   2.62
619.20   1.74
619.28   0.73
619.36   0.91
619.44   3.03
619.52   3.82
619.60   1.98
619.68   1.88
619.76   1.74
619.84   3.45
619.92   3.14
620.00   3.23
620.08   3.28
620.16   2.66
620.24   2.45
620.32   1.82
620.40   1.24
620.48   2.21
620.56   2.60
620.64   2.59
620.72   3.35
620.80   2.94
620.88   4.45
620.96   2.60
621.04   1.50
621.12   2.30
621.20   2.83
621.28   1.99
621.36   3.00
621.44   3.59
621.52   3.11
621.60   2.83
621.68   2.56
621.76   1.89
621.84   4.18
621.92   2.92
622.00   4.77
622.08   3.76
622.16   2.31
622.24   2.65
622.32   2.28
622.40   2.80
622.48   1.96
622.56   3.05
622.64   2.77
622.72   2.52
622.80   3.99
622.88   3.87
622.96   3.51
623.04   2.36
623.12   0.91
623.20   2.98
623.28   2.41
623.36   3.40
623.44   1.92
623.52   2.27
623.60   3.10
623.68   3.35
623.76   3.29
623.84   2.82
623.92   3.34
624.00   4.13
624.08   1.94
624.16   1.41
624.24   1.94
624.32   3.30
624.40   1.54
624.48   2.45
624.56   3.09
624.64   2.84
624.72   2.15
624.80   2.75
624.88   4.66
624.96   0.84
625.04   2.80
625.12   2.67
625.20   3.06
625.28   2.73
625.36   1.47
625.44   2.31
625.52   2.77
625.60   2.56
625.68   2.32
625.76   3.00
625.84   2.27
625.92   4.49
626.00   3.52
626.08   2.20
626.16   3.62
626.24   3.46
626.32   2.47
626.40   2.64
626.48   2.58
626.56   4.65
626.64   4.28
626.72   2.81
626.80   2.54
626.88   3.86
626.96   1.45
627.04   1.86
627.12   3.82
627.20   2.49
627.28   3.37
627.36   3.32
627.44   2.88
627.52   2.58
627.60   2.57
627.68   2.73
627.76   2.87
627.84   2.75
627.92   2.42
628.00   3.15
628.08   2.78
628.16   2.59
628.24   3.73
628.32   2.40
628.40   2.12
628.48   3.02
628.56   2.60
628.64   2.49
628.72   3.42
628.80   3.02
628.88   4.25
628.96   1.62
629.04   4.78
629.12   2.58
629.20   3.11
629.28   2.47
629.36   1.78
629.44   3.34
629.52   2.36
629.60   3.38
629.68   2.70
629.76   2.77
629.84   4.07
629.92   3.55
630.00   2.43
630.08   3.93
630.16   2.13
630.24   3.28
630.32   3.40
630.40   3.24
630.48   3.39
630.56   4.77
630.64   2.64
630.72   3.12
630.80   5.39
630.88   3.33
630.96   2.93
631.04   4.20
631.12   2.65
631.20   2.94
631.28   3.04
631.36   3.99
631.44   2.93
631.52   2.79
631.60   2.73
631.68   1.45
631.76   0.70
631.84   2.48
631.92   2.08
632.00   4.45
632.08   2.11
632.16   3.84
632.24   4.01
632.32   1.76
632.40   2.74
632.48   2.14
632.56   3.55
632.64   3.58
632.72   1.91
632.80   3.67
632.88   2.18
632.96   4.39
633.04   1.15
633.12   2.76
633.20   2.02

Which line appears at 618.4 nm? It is H-beta 4861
